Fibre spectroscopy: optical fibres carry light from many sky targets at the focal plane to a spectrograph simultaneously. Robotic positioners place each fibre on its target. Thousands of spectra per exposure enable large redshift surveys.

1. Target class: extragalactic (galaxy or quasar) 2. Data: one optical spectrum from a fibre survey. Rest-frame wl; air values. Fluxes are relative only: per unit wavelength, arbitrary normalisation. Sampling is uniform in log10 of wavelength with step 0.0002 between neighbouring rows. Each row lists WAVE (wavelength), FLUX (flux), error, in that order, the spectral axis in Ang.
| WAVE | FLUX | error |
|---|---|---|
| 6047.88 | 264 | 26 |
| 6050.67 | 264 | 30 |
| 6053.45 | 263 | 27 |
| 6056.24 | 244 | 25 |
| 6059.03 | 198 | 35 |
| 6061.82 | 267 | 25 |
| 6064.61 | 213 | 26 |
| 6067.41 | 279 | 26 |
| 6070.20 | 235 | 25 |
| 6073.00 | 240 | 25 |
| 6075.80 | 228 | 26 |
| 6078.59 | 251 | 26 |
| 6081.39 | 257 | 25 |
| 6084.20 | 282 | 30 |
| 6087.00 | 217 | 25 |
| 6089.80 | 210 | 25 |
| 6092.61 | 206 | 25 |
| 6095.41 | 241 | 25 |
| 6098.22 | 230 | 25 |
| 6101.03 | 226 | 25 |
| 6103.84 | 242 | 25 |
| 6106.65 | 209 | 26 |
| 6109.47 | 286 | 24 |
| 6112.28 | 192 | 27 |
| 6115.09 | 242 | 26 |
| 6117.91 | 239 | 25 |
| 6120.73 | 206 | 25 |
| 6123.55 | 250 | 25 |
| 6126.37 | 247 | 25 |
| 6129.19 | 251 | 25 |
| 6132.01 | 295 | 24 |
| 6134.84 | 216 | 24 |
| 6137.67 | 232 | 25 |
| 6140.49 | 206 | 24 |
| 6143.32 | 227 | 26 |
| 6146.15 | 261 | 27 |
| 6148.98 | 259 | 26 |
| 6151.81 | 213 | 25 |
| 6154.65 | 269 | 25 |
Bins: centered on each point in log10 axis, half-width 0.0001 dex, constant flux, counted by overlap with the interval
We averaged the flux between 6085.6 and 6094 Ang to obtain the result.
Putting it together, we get 211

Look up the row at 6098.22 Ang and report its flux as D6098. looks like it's 230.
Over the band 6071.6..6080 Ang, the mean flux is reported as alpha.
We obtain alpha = 240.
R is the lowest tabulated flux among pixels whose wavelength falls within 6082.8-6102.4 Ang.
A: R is 206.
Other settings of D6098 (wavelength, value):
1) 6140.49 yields 206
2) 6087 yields 217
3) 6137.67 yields 232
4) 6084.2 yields 282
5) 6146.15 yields 261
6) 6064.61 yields 213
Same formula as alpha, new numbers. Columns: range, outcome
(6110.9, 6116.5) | 217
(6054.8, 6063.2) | 236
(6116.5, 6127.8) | 236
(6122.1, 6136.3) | 252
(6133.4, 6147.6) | 229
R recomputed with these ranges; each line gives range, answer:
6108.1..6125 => 192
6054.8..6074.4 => 198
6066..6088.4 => 217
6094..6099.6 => 230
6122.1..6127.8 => 247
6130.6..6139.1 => 216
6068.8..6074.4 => 235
